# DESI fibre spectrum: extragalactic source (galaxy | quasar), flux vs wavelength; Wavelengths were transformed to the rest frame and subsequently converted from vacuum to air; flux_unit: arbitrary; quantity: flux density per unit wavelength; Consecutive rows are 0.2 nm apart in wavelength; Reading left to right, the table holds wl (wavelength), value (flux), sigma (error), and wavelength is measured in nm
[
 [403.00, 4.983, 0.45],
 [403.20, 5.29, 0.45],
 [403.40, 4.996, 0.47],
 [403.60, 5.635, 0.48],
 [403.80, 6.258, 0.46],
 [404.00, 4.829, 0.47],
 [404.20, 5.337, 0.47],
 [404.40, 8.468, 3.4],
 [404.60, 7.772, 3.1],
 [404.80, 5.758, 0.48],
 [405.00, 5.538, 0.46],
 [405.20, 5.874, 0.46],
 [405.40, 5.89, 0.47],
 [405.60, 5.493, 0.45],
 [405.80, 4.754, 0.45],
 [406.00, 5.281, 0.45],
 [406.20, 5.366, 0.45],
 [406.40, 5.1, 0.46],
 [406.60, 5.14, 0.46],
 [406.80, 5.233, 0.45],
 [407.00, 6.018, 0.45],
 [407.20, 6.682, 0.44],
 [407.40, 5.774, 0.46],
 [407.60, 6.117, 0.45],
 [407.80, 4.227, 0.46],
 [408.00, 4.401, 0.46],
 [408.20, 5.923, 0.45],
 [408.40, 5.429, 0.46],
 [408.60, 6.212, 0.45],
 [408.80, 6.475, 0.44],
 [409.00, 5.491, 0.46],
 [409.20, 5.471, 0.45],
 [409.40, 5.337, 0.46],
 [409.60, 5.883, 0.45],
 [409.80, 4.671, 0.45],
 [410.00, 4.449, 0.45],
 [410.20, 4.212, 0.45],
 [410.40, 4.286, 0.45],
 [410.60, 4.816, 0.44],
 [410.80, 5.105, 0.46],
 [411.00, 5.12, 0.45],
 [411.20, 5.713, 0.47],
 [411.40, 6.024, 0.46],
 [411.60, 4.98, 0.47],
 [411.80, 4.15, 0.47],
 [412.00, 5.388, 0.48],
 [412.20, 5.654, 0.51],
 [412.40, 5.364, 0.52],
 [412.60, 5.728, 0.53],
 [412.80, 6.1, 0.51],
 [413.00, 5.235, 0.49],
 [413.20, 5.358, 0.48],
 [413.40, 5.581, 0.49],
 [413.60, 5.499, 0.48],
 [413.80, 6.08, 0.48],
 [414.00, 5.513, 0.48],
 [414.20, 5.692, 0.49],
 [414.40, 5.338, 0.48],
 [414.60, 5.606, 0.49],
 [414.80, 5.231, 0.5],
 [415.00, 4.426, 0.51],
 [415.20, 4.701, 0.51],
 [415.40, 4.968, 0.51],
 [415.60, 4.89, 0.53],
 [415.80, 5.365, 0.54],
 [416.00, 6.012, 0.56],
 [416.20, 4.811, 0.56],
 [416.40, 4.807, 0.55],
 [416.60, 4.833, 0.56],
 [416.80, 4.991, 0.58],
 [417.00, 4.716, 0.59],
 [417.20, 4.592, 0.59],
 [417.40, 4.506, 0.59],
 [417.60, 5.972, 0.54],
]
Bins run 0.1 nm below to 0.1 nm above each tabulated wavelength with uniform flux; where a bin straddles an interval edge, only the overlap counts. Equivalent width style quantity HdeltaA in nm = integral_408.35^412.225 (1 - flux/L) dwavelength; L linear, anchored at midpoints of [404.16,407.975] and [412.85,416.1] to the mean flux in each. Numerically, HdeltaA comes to 0.227 nm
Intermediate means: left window 5.76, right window 5.36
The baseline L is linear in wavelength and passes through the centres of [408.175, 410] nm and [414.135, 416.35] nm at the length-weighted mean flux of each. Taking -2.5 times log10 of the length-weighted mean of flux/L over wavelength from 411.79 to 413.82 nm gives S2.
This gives -0.03 mag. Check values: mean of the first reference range 5.58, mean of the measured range 5.5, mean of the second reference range 5.17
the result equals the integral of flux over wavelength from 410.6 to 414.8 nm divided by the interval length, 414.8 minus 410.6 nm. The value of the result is 5.44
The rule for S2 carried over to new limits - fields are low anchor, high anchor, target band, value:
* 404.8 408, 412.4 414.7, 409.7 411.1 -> 0.187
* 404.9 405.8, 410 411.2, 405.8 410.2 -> -0.050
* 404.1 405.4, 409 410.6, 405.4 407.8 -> 0.068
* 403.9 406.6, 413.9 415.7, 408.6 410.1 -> 0.012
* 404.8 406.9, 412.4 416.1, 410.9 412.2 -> 0.028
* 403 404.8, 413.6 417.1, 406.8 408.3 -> 0.033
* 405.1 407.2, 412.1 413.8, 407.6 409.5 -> 0.008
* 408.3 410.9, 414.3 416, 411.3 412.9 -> -0.051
